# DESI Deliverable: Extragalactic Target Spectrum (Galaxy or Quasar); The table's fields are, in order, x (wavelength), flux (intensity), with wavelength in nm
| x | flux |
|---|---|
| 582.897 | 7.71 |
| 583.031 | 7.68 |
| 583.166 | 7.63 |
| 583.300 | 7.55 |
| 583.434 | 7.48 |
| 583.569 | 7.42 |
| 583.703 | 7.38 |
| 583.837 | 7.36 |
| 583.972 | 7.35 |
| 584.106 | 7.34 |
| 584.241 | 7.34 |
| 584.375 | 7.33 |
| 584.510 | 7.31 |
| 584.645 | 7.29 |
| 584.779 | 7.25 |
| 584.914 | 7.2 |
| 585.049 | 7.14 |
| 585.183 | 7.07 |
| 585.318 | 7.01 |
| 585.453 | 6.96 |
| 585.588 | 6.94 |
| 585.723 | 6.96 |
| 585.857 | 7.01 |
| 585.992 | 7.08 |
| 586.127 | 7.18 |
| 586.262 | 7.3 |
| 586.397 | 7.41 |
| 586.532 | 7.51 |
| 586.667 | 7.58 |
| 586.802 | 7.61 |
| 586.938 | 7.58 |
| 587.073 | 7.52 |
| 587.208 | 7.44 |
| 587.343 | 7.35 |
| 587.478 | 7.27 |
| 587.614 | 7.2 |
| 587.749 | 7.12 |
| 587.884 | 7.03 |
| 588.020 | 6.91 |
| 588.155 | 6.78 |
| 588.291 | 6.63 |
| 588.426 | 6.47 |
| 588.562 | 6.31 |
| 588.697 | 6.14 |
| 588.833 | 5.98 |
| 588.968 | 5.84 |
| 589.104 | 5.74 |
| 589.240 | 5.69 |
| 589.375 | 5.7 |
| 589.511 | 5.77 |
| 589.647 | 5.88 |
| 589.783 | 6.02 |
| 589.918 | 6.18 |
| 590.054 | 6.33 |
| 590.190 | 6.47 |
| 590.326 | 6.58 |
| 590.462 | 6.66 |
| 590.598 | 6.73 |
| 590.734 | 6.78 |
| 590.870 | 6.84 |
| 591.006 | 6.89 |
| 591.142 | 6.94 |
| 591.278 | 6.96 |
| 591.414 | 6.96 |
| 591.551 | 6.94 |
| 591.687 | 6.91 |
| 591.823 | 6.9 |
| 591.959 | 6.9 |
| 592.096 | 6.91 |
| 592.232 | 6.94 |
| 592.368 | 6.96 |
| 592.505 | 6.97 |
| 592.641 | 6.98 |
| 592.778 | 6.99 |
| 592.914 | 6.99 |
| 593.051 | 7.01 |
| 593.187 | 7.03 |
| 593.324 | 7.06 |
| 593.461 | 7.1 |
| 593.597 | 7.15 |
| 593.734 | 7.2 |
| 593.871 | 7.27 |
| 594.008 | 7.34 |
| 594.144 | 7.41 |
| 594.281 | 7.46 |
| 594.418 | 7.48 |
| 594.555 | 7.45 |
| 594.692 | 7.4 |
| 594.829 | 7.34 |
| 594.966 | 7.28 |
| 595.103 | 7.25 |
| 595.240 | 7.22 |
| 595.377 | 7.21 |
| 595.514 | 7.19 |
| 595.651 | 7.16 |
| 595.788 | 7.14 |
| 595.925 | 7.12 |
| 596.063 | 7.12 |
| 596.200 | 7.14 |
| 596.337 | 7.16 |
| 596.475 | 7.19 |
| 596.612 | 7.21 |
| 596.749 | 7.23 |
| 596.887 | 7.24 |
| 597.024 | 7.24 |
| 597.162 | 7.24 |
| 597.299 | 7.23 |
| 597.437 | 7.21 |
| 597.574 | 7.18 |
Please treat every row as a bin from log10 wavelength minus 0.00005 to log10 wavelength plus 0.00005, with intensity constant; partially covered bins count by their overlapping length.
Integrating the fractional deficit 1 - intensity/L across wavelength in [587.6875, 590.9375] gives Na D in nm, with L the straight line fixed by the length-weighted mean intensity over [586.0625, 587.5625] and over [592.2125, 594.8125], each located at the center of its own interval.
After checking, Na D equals 0.43 nm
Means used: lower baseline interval 7.43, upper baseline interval 7.17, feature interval 6.36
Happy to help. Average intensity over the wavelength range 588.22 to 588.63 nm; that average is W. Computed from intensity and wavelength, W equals 6.47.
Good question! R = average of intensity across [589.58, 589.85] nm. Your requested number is 5.95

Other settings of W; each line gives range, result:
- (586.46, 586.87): 7.56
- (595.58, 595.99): 7.15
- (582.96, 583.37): 7.62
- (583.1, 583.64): 7.52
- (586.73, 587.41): 7.5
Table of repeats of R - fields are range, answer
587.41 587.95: 7.16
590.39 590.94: 6.75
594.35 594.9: 7.41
